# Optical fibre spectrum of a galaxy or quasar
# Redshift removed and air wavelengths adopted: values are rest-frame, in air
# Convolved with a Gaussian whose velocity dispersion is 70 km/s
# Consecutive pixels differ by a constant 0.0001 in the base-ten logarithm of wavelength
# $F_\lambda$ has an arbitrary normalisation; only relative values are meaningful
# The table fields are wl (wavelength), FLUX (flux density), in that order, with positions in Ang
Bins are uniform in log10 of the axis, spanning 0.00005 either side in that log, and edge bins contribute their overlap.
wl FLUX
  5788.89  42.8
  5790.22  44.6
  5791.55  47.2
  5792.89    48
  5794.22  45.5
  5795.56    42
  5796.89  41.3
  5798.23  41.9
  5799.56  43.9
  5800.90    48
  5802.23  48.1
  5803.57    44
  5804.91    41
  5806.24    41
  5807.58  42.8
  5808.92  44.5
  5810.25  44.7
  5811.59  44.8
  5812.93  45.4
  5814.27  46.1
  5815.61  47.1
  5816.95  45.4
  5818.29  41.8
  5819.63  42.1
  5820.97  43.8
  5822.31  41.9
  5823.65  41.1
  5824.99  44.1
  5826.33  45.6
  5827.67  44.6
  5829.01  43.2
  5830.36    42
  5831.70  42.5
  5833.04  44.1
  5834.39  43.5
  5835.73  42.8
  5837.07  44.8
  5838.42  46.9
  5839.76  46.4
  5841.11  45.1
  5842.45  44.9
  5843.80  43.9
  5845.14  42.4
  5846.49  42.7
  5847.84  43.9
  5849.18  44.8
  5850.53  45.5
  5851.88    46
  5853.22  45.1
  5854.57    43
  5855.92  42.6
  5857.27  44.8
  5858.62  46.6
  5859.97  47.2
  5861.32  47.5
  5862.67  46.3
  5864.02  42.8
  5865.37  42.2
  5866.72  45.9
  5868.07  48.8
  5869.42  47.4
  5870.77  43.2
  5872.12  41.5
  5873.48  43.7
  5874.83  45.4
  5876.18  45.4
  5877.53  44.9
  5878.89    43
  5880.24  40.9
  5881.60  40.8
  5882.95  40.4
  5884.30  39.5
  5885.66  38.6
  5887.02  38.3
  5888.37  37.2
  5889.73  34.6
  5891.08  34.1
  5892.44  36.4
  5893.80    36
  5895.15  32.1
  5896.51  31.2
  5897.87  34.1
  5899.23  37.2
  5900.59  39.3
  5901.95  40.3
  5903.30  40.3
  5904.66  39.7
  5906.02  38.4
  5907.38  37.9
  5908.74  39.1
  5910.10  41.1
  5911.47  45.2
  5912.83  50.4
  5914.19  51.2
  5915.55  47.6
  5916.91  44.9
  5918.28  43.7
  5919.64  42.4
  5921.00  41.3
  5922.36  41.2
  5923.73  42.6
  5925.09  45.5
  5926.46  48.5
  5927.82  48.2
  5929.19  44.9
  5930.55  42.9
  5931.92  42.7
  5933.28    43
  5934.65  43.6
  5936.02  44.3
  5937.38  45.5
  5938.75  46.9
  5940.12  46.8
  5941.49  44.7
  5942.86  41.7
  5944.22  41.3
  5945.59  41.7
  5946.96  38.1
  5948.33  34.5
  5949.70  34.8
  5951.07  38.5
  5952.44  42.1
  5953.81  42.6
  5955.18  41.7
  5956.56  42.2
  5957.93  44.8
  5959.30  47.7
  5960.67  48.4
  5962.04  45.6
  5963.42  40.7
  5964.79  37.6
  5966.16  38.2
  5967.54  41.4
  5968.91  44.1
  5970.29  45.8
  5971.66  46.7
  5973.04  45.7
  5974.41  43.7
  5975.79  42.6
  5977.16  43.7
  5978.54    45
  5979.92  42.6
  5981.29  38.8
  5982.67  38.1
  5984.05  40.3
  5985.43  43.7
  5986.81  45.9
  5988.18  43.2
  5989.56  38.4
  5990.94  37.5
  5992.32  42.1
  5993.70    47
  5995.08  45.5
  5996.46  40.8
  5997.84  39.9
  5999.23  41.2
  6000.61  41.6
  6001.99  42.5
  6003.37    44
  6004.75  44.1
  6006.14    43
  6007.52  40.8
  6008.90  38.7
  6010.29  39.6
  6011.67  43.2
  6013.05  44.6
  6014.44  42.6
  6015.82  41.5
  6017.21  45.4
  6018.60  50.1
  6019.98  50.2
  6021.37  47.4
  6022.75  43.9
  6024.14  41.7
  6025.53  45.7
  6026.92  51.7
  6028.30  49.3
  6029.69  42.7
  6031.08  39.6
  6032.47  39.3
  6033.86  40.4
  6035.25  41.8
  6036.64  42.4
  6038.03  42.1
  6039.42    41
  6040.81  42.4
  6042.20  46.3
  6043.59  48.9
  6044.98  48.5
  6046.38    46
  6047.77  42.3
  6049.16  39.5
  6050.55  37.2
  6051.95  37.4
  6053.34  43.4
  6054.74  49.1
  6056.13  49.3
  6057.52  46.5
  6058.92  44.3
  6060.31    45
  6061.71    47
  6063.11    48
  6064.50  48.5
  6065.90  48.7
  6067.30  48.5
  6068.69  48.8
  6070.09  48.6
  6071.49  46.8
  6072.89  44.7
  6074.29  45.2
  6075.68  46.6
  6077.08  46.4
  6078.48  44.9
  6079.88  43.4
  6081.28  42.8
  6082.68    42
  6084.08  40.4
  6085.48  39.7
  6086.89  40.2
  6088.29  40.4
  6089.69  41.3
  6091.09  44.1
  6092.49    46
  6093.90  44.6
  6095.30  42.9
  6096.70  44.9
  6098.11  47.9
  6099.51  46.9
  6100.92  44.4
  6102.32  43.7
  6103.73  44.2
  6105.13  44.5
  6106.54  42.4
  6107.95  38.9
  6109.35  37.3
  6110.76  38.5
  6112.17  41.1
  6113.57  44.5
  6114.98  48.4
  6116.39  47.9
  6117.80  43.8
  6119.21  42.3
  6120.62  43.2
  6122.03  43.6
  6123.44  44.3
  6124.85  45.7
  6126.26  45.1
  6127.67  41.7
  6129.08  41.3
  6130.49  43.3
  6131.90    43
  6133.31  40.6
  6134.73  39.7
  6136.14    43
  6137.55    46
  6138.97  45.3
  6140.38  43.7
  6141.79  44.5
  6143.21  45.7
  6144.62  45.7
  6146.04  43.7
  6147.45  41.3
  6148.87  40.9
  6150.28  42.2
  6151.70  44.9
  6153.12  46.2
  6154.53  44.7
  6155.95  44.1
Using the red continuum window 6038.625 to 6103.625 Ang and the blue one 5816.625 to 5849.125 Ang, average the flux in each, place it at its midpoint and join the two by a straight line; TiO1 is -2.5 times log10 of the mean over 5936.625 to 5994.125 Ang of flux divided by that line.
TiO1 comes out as 0.05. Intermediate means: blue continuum 43.7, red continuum 44.7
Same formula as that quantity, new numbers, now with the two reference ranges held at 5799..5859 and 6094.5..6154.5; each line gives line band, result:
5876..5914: 0.13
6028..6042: 0.04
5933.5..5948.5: 0.03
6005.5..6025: 0.00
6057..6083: -0.06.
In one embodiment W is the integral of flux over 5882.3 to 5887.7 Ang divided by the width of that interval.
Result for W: 39.2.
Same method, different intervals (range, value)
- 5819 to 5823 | 42.6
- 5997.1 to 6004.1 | 41.8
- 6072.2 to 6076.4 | 45.6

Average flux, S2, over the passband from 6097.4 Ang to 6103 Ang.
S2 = 45.7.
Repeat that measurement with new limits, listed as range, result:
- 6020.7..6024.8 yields 44.4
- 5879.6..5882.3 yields 40.8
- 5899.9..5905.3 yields 39.9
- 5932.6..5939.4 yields 44.7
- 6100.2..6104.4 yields 44.1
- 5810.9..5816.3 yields 45.8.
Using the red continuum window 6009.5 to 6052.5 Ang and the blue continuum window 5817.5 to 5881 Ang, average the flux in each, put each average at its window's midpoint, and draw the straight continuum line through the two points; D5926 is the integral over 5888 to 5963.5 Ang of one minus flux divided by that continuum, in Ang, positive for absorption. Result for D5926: 3.9 Ang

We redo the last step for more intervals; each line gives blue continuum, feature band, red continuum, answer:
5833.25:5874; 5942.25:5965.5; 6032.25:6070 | 1.7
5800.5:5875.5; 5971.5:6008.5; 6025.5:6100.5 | 1.7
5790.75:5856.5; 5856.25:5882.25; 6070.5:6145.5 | -0.3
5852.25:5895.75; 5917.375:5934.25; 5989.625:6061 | -0.5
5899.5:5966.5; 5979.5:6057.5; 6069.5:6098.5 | 0.4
